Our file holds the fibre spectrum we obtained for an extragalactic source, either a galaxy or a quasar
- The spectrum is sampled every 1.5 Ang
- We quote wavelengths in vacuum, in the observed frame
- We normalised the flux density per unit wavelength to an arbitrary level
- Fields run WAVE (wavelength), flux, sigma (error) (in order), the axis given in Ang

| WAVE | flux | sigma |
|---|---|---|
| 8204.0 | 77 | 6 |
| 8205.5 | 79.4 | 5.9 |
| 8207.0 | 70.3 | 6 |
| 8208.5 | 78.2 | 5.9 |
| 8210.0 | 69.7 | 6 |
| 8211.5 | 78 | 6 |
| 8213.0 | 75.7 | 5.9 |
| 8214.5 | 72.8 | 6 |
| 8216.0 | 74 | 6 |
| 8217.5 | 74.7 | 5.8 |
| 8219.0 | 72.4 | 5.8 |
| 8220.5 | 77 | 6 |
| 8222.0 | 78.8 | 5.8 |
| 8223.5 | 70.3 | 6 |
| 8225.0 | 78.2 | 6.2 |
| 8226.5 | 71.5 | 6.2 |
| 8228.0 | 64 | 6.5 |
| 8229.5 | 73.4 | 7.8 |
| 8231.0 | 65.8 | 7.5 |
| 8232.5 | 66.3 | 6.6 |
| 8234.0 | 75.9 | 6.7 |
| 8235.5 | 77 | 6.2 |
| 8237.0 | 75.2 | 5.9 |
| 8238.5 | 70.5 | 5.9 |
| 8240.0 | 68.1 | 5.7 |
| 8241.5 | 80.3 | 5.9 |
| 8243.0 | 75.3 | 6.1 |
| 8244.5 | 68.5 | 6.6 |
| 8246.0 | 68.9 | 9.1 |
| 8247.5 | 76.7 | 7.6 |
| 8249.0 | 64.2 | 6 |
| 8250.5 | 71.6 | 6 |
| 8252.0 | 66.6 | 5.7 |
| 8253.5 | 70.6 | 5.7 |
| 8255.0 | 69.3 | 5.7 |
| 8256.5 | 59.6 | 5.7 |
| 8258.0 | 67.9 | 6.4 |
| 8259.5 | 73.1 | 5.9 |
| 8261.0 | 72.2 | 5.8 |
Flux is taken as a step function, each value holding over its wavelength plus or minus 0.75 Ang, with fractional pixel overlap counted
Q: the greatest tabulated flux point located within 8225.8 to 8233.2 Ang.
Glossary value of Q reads 73.4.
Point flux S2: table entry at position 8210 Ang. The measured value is 69.7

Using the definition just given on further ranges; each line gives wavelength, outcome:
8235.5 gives 77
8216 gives 74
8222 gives 78.8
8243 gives 75.3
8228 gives 64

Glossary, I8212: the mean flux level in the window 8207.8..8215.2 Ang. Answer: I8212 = 74.9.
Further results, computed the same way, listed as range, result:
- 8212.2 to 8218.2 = 74.3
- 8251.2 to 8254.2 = 68.6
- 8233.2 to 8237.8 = 75.9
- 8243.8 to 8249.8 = 69.6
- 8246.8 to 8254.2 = 69.9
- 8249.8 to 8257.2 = 67.6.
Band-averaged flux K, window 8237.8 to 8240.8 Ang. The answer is 69.5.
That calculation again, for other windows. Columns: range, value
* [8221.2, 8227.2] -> 74.7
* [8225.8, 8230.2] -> 69.6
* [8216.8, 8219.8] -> 73.6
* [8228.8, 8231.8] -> 69.5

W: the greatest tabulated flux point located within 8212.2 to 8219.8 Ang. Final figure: 75.7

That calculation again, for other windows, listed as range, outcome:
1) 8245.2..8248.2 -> 76.7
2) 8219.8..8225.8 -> 78.8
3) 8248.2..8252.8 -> 71.6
